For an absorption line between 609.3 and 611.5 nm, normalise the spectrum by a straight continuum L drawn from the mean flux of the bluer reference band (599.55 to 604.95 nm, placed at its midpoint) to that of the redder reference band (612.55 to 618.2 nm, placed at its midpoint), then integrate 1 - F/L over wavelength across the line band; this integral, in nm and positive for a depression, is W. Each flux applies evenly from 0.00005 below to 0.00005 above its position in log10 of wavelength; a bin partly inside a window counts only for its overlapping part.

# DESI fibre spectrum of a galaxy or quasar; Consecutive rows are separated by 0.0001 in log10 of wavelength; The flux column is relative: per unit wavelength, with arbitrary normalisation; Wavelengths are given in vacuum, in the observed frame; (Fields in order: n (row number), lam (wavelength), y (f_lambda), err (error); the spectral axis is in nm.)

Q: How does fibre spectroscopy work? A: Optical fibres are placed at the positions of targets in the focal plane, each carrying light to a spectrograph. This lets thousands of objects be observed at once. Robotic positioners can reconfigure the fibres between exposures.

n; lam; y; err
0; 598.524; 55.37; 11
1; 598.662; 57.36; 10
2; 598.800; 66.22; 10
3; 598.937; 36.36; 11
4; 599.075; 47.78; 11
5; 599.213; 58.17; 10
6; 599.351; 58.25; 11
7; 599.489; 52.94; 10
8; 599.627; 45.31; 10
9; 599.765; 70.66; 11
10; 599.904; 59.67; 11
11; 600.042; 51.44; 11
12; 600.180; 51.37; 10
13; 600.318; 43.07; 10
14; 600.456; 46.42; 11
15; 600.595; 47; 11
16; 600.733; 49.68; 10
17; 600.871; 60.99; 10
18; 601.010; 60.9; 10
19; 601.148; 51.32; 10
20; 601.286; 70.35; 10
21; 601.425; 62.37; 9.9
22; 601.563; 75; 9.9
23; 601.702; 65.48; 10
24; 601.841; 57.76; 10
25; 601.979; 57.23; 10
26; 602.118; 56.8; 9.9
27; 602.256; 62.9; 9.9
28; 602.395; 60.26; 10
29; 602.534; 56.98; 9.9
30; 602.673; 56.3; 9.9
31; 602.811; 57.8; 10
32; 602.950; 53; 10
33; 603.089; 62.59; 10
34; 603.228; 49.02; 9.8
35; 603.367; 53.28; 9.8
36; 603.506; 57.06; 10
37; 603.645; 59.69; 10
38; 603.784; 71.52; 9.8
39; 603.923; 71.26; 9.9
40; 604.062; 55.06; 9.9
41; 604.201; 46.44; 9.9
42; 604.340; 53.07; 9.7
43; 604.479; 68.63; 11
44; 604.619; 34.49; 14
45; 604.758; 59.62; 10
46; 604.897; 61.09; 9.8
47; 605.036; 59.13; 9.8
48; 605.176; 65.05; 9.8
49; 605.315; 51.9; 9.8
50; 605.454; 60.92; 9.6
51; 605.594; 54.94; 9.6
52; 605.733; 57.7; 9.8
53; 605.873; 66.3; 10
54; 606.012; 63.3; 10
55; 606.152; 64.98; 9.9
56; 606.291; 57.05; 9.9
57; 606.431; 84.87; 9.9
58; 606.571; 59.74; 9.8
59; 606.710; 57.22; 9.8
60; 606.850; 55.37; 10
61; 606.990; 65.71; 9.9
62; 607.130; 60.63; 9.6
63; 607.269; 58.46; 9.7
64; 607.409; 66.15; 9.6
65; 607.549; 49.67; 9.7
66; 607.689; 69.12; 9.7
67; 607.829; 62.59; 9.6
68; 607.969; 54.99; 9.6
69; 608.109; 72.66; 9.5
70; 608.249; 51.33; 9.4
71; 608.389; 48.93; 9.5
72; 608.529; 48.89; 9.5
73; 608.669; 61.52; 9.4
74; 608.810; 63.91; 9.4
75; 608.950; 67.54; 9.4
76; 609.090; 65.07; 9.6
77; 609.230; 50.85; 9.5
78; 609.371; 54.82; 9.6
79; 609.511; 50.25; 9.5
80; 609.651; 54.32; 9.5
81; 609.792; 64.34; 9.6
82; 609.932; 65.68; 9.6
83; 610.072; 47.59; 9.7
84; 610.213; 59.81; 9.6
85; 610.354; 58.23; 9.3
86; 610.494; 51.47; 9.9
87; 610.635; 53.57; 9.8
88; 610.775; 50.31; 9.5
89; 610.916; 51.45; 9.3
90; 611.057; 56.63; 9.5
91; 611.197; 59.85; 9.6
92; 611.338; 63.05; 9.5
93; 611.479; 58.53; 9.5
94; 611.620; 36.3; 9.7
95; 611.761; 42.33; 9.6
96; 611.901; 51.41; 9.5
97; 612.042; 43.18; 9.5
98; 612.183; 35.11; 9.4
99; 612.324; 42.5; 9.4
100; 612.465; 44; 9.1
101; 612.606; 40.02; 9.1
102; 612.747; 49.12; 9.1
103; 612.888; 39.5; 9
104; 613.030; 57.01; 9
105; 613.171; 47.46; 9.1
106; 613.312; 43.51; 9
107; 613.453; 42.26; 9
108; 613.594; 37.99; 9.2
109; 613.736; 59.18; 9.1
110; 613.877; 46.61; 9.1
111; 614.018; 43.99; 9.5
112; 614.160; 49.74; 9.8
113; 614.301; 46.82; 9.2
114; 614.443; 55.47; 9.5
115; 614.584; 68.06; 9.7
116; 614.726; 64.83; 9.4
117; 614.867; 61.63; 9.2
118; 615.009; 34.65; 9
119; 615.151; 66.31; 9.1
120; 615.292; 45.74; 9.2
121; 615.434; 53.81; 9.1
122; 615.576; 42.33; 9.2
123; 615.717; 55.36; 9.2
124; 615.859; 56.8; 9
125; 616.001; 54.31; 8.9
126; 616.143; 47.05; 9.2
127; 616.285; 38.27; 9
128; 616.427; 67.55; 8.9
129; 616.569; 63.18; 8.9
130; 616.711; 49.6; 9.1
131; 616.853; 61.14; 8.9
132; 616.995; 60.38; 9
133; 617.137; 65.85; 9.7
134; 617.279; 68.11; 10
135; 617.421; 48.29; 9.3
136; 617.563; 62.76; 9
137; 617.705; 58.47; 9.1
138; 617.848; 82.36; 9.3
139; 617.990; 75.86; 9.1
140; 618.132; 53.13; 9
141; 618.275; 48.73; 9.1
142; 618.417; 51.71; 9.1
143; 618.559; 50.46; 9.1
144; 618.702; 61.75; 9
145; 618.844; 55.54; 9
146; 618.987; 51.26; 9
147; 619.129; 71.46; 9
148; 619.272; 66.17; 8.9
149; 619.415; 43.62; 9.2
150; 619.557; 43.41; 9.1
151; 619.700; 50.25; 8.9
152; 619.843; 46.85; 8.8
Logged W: -0.03 nm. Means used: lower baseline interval 57.2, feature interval 56.2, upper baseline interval 54.2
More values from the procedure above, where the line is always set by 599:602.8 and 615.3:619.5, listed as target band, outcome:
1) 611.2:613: 0.343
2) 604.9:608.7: -0.222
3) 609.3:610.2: 0.010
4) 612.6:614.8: 0.283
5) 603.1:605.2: -0.024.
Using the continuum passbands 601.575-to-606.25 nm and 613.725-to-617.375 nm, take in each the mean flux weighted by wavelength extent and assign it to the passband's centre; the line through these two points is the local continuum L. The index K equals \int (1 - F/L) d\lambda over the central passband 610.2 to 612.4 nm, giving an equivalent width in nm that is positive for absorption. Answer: 0.22 nm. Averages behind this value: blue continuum 58.7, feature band 50.6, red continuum 54.8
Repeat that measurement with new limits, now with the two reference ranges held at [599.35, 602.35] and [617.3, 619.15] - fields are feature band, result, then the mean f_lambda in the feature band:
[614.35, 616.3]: 0.18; 53.5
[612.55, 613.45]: 0.20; 45.9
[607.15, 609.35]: -0.05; 59.4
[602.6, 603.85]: -0.01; 57.8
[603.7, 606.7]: -0.14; 60.3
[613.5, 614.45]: 0.18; 47.9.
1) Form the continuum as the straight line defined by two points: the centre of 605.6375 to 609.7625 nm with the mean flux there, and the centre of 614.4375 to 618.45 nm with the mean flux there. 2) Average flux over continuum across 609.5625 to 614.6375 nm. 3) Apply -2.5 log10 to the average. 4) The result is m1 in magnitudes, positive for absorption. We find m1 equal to 0.17 mag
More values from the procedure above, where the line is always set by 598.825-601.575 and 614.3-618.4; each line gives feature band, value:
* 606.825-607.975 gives -0.09 mag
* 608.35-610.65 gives -0.02 mag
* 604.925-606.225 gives -0.09 mag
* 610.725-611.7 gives 0.06 mag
